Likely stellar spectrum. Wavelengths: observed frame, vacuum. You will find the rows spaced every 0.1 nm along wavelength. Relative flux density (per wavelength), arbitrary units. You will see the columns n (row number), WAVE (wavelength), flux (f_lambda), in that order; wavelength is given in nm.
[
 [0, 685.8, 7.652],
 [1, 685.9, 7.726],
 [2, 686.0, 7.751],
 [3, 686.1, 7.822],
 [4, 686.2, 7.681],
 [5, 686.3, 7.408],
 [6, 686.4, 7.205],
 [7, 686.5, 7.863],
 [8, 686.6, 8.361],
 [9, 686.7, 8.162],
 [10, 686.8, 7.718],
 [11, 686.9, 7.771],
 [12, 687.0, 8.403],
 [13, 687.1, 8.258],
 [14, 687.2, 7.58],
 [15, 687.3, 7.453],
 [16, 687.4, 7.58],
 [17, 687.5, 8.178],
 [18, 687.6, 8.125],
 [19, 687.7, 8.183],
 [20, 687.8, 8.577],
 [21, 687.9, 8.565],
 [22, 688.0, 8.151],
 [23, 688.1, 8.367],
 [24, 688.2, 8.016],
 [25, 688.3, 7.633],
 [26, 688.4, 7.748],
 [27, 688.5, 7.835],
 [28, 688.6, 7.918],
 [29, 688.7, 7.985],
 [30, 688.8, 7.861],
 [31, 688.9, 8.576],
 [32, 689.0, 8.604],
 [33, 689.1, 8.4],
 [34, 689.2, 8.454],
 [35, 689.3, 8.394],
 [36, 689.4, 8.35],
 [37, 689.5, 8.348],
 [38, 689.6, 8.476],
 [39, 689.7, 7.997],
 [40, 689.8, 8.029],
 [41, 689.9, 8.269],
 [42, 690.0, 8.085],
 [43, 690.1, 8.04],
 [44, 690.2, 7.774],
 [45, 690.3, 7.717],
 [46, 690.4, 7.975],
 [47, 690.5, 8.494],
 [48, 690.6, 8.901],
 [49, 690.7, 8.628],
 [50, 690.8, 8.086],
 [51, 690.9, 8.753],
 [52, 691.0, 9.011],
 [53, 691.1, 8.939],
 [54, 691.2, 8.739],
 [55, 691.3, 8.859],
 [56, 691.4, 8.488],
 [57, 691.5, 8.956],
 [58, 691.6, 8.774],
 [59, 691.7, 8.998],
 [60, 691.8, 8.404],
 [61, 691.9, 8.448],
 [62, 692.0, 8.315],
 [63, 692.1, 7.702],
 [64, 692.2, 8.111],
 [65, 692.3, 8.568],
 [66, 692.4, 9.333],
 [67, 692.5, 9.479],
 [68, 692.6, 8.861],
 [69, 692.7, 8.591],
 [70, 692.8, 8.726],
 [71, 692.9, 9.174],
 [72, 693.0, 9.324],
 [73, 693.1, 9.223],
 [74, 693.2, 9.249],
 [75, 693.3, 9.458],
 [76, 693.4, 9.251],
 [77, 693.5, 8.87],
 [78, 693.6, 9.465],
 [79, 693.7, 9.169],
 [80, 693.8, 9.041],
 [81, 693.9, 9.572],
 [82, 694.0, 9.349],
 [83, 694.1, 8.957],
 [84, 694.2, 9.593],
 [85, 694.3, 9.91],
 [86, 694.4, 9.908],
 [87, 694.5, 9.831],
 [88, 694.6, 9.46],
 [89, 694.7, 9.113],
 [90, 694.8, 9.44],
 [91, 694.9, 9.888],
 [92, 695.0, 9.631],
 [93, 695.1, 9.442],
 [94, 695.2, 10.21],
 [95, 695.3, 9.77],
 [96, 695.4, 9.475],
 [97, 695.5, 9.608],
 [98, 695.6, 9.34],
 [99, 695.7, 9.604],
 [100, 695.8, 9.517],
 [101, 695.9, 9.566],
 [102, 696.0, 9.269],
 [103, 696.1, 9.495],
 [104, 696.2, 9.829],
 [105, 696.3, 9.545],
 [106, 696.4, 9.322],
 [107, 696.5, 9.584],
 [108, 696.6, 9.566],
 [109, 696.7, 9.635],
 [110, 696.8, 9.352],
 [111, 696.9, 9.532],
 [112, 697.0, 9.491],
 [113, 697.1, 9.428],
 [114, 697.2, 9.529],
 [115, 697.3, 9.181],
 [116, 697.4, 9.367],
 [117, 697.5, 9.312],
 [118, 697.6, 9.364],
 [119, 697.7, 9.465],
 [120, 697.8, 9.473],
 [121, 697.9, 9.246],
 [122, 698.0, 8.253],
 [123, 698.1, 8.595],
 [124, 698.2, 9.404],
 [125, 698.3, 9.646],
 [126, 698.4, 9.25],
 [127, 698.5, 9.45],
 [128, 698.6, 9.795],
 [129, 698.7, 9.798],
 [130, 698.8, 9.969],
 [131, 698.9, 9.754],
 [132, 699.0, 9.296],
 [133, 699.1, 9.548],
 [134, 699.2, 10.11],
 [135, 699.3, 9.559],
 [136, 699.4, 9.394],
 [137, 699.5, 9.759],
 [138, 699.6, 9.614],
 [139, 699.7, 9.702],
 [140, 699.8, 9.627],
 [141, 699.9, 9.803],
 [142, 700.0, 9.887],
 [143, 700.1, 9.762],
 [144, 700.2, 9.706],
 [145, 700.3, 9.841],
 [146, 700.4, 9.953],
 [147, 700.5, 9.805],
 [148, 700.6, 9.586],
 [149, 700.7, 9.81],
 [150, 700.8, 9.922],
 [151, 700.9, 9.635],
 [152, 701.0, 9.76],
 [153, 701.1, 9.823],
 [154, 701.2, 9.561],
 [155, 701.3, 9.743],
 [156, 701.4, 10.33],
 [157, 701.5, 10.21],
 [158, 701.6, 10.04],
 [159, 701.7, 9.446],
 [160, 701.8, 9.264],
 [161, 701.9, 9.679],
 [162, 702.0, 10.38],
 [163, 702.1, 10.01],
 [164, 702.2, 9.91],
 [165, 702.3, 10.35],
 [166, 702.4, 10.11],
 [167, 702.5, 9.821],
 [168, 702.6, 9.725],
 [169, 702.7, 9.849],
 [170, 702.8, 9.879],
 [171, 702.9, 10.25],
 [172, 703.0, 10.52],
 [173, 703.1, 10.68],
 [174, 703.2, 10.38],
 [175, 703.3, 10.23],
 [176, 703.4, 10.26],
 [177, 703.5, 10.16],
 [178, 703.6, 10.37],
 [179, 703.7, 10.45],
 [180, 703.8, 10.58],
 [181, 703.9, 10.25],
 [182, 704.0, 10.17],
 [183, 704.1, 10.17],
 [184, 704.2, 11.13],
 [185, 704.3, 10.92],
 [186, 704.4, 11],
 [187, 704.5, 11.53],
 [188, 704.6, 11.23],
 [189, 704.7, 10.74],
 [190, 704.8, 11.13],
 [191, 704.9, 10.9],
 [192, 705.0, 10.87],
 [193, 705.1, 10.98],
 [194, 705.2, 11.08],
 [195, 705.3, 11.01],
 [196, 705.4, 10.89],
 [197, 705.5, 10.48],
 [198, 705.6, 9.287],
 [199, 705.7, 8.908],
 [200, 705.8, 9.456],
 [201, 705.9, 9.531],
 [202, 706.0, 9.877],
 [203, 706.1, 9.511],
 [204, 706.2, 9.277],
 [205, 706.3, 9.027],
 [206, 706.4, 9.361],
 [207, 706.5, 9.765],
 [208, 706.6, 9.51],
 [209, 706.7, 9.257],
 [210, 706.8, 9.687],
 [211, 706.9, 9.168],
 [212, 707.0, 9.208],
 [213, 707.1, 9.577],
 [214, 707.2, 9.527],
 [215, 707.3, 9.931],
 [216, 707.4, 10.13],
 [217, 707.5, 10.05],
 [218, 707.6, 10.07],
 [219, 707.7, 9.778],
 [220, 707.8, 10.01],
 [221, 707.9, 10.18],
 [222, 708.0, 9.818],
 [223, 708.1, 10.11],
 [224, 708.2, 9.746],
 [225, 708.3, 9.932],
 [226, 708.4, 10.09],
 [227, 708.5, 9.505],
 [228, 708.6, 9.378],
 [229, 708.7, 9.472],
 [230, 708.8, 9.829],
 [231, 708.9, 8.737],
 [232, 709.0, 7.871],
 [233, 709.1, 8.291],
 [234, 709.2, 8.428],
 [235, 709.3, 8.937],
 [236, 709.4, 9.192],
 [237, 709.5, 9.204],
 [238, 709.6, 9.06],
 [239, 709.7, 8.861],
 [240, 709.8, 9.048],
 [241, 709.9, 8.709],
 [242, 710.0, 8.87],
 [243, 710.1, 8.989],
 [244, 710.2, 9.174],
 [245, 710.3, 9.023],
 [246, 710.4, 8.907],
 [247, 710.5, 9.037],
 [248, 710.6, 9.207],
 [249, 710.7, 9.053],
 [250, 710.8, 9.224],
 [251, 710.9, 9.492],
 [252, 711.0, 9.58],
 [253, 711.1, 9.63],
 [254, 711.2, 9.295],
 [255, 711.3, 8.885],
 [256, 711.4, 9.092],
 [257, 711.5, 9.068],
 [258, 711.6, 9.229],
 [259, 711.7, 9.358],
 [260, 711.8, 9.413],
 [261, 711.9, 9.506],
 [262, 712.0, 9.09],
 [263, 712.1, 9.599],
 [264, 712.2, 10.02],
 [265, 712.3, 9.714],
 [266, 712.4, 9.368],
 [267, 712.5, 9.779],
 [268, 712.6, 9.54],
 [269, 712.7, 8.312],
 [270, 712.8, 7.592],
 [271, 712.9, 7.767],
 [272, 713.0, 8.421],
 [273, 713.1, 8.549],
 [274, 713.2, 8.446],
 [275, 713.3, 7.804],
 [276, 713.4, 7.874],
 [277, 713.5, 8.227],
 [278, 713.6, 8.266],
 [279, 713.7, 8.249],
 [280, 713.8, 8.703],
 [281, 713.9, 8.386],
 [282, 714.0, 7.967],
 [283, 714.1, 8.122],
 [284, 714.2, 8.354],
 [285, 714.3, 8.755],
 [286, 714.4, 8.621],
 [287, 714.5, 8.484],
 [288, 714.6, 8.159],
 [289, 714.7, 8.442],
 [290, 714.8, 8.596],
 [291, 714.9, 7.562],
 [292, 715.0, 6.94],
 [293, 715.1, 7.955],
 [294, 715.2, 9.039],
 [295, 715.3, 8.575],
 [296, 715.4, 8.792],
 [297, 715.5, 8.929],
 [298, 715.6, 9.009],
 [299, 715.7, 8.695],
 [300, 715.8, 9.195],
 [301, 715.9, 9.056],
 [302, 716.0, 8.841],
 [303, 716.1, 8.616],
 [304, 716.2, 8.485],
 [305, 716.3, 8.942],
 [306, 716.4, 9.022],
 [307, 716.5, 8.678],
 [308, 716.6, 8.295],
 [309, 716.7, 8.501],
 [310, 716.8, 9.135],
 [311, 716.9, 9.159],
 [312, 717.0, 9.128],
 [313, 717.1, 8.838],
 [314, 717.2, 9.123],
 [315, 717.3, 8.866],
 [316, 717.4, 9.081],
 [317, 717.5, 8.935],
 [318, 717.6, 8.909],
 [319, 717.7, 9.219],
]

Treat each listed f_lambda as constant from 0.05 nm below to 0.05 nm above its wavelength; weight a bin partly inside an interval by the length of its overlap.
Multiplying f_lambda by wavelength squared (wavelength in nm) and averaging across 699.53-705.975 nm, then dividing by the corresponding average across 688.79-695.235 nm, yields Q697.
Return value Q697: 1.2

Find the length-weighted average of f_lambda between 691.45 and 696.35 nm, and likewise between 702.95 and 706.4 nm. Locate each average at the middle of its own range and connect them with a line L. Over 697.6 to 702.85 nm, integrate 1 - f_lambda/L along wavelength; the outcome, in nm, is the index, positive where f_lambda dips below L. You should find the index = 0.11 nm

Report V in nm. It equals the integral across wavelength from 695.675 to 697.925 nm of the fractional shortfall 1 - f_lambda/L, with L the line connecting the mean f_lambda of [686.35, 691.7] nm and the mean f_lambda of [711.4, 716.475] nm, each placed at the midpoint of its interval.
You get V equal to -0.296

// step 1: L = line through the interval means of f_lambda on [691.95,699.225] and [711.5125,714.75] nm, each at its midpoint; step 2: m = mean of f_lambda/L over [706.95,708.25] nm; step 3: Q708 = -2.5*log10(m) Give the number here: -0.11 mag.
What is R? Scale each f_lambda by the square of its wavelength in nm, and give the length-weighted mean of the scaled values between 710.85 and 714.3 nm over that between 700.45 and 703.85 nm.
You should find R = 0.91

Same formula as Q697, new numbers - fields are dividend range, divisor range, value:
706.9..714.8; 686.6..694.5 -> 1.12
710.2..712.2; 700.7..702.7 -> 0.96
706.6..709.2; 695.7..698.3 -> 1.05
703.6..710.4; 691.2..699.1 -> 1.09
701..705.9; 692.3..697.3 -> 1.12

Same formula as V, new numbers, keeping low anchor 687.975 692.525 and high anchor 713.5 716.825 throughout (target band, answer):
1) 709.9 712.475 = -0.23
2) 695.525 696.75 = -0.16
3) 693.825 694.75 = -0.12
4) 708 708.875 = -0.13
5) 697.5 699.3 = -0.22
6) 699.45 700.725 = -0.20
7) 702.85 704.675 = -0.46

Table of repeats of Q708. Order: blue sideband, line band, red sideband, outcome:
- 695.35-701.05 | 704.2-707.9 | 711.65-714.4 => -0.112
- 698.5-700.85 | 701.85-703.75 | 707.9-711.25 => -0.065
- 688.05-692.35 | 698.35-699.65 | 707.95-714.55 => -0.124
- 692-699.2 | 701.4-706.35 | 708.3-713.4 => -0.118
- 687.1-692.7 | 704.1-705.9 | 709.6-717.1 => -0.227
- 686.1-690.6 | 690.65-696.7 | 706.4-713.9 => -0.105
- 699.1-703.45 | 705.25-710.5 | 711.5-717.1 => -0.019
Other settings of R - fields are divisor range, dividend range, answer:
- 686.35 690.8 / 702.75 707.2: 1.32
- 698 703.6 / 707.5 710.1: 0.97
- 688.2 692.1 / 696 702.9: 1.19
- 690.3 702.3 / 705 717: 1.01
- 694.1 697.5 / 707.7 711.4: 1.01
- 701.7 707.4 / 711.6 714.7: 0.88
